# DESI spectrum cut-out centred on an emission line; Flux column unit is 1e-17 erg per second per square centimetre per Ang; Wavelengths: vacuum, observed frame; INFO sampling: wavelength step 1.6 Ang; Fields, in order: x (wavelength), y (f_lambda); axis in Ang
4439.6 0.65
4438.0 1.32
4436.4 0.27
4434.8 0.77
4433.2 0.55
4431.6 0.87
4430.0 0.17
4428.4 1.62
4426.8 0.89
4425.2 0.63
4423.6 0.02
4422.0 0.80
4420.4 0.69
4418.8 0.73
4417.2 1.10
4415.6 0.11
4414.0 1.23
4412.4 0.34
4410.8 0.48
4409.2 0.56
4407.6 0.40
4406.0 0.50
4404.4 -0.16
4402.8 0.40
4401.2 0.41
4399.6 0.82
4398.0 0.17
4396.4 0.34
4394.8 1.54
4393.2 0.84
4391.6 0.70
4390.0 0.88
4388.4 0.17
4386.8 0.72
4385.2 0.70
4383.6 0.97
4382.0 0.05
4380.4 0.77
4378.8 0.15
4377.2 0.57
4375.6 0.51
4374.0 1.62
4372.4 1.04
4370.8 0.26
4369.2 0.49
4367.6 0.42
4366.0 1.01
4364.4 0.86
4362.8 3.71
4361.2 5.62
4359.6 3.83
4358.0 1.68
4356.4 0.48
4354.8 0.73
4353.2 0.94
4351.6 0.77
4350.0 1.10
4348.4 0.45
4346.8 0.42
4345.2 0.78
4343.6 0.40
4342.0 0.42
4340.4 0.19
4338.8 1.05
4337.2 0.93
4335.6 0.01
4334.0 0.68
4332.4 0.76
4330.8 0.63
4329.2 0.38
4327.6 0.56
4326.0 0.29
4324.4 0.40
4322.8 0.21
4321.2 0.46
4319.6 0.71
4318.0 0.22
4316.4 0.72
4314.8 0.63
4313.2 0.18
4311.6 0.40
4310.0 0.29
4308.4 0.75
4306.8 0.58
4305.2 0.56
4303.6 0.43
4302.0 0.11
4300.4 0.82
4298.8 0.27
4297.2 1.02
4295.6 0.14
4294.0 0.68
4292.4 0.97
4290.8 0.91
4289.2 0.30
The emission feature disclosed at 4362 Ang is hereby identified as [O II]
